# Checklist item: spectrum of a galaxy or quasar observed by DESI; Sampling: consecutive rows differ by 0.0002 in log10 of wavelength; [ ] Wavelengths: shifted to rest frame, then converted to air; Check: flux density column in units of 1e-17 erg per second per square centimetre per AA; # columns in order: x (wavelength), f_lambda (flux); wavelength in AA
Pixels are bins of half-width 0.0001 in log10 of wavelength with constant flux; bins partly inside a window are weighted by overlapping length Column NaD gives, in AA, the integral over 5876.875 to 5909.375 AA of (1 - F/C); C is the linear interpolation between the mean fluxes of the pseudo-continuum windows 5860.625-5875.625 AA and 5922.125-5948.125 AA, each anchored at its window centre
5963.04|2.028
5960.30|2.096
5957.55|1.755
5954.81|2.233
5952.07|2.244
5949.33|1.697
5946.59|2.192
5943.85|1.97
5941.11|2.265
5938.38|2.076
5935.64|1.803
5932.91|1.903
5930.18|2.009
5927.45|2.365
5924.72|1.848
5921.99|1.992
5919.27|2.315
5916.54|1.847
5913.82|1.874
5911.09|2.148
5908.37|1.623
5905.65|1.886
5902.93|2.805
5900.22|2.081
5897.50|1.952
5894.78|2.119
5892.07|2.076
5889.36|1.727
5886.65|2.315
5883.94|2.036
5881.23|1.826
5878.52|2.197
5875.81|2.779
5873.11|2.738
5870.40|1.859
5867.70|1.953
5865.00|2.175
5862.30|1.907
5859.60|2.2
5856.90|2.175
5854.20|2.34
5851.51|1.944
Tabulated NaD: 1.0 AA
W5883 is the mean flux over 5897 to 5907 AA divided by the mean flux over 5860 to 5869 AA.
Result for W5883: 1.1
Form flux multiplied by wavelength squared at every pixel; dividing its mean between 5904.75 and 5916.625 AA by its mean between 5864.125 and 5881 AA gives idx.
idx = 0.8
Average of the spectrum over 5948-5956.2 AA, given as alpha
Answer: 2.06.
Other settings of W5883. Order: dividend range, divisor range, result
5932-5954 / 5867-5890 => 0.93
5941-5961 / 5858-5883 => 0.94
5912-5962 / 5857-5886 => 0.93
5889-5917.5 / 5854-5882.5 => 0.92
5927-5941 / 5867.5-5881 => 0.88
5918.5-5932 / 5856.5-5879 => 0.94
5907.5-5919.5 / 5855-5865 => 0.92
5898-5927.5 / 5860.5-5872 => 1.03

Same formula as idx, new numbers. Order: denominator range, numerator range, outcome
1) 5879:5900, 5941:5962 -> 1.03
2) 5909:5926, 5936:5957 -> 1.05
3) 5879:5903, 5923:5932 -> 1.01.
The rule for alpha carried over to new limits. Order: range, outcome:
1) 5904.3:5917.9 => 1.88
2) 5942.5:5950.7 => 1.95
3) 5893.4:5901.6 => 2.05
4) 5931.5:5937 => 1.86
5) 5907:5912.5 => 1.88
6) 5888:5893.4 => 1.9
